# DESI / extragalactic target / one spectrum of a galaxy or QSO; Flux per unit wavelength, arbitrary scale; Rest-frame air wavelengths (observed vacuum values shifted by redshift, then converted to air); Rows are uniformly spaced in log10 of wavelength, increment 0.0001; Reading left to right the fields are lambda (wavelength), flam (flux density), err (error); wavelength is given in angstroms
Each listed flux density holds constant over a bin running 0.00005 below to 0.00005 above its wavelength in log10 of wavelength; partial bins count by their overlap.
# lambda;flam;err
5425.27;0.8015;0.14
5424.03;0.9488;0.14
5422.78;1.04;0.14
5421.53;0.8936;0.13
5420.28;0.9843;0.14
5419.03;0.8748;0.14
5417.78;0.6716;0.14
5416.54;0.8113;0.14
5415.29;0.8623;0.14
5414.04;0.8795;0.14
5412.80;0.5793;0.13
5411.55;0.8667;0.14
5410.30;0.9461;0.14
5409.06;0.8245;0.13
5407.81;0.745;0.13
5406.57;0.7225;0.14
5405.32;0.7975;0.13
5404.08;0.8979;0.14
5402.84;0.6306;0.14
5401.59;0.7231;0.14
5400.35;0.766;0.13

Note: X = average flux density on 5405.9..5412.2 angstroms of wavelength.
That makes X 0.819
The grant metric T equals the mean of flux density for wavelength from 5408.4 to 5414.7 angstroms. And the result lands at 0.819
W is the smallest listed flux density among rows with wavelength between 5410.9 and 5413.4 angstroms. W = 0.5793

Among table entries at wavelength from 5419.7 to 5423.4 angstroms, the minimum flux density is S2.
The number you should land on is 0.8936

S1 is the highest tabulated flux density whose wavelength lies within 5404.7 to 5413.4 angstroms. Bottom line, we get 0.9461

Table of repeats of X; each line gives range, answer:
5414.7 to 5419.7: 0.806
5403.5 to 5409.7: 0.798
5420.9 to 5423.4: 0.965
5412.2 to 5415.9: 0.775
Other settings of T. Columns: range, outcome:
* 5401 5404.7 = 0.751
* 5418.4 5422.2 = 0.917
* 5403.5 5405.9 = 0.849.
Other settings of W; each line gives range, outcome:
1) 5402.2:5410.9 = 0.6306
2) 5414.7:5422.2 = 0.6716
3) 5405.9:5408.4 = 0.7225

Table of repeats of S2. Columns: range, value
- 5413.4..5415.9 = 0.8623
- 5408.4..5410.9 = 0.8245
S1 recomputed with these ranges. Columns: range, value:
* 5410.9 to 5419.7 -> 0.8795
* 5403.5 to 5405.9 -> 0.8979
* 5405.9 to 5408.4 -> 0.745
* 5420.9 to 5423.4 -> 1.04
